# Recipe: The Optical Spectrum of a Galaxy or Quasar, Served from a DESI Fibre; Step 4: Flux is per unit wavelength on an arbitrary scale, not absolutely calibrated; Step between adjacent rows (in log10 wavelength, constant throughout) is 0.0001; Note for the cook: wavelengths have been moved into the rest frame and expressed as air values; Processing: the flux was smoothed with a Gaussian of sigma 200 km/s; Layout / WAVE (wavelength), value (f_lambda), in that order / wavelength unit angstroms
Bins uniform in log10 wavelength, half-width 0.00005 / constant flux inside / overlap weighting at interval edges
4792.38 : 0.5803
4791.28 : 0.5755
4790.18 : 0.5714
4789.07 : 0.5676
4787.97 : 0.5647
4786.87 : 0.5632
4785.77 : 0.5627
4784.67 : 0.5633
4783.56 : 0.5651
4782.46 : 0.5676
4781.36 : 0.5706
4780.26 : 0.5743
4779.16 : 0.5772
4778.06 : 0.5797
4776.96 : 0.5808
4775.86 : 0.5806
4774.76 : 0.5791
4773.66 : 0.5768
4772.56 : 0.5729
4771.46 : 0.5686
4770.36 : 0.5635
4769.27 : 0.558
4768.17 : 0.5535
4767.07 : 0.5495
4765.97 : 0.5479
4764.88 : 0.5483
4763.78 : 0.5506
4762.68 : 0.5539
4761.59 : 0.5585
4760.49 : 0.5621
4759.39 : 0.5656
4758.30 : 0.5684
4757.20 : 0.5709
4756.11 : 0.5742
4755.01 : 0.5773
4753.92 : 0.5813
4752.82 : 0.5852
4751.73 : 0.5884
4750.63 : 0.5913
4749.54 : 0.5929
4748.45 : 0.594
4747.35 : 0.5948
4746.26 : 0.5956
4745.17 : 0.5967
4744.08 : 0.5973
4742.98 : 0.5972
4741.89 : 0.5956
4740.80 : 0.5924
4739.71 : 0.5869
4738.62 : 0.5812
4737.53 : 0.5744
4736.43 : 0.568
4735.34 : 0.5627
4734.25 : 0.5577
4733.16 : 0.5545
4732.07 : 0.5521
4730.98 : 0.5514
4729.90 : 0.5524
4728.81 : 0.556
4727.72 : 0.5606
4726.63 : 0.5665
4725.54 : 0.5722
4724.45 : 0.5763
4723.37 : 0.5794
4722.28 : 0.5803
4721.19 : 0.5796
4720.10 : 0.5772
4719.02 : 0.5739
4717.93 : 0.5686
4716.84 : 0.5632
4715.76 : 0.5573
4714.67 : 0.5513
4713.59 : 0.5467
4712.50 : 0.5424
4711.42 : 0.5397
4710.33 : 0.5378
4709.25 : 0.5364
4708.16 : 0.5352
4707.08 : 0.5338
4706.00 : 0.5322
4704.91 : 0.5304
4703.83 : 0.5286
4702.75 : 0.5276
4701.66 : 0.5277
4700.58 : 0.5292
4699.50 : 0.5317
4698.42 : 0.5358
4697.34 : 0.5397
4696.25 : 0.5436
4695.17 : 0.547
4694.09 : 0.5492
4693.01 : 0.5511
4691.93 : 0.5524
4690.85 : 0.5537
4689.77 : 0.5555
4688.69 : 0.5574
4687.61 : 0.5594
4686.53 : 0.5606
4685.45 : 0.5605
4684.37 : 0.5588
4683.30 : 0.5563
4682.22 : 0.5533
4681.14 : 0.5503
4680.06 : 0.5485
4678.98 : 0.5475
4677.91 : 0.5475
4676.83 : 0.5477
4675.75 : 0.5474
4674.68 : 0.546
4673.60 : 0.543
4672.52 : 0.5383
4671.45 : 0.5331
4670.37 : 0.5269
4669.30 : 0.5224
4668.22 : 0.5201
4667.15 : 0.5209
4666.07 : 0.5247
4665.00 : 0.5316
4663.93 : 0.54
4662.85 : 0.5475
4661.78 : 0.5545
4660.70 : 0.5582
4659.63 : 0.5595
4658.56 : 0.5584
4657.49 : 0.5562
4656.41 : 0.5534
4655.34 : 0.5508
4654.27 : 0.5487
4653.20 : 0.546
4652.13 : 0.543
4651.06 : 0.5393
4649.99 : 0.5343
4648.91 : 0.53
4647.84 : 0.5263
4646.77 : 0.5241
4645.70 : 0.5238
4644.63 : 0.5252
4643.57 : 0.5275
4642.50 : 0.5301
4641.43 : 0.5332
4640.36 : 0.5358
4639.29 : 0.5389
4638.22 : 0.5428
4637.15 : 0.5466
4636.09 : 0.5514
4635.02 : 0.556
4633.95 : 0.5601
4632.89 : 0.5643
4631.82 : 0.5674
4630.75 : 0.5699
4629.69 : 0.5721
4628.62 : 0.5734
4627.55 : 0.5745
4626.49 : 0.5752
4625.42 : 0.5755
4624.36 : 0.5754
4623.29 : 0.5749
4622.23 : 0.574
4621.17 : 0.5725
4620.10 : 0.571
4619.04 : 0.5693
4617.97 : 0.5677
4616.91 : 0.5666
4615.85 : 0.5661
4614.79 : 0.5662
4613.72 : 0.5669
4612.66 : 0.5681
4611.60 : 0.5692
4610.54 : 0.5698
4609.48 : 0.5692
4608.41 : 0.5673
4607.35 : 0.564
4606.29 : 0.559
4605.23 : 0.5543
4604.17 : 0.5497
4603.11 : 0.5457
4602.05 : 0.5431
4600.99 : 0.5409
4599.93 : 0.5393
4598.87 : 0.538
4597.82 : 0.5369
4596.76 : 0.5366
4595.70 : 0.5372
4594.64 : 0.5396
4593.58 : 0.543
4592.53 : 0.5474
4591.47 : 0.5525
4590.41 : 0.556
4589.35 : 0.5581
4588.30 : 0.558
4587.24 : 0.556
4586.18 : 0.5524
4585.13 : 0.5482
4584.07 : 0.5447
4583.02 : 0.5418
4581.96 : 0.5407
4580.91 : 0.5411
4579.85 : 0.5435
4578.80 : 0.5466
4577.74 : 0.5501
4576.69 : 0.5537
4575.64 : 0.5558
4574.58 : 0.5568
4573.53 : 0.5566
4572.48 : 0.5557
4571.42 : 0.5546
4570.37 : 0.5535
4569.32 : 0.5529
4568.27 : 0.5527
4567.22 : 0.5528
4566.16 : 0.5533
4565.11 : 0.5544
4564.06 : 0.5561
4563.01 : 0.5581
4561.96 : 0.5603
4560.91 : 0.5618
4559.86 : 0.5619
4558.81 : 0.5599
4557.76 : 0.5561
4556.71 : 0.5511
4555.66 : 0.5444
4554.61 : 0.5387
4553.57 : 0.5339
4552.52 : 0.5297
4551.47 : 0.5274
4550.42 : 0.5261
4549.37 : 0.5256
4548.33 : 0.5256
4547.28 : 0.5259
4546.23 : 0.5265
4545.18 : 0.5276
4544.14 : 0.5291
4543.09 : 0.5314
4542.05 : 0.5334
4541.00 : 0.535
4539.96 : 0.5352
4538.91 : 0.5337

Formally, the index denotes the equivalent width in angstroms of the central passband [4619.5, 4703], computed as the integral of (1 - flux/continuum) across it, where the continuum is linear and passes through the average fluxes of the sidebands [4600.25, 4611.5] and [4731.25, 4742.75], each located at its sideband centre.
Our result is 2.3 angstroms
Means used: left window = 0.556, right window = 0.573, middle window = 0.548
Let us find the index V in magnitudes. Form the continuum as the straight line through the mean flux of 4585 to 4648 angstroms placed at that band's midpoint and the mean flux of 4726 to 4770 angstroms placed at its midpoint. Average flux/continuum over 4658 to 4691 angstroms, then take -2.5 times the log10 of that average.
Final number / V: 0.03 mag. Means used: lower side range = 0.555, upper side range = 0.572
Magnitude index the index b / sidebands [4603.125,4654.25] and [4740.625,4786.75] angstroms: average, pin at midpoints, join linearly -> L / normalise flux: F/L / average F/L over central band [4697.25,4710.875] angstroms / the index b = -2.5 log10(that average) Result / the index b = 0.07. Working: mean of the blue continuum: 0.556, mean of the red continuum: 0.574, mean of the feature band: 0.533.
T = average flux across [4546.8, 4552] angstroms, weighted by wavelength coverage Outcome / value 0.526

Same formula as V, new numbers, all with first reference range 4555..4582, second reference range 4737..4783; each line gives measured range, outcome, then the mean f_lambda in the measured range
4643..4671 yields 0.050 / 0.538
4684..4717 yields 0.048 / 0.544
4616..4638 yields -0.014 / 0.568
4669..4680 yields 0.049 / 0.541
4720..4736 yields 0.013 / 0.565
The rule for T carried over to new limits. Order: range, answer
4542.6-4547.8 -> 0.528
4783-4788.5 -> 0.564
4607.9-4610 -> 0.566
